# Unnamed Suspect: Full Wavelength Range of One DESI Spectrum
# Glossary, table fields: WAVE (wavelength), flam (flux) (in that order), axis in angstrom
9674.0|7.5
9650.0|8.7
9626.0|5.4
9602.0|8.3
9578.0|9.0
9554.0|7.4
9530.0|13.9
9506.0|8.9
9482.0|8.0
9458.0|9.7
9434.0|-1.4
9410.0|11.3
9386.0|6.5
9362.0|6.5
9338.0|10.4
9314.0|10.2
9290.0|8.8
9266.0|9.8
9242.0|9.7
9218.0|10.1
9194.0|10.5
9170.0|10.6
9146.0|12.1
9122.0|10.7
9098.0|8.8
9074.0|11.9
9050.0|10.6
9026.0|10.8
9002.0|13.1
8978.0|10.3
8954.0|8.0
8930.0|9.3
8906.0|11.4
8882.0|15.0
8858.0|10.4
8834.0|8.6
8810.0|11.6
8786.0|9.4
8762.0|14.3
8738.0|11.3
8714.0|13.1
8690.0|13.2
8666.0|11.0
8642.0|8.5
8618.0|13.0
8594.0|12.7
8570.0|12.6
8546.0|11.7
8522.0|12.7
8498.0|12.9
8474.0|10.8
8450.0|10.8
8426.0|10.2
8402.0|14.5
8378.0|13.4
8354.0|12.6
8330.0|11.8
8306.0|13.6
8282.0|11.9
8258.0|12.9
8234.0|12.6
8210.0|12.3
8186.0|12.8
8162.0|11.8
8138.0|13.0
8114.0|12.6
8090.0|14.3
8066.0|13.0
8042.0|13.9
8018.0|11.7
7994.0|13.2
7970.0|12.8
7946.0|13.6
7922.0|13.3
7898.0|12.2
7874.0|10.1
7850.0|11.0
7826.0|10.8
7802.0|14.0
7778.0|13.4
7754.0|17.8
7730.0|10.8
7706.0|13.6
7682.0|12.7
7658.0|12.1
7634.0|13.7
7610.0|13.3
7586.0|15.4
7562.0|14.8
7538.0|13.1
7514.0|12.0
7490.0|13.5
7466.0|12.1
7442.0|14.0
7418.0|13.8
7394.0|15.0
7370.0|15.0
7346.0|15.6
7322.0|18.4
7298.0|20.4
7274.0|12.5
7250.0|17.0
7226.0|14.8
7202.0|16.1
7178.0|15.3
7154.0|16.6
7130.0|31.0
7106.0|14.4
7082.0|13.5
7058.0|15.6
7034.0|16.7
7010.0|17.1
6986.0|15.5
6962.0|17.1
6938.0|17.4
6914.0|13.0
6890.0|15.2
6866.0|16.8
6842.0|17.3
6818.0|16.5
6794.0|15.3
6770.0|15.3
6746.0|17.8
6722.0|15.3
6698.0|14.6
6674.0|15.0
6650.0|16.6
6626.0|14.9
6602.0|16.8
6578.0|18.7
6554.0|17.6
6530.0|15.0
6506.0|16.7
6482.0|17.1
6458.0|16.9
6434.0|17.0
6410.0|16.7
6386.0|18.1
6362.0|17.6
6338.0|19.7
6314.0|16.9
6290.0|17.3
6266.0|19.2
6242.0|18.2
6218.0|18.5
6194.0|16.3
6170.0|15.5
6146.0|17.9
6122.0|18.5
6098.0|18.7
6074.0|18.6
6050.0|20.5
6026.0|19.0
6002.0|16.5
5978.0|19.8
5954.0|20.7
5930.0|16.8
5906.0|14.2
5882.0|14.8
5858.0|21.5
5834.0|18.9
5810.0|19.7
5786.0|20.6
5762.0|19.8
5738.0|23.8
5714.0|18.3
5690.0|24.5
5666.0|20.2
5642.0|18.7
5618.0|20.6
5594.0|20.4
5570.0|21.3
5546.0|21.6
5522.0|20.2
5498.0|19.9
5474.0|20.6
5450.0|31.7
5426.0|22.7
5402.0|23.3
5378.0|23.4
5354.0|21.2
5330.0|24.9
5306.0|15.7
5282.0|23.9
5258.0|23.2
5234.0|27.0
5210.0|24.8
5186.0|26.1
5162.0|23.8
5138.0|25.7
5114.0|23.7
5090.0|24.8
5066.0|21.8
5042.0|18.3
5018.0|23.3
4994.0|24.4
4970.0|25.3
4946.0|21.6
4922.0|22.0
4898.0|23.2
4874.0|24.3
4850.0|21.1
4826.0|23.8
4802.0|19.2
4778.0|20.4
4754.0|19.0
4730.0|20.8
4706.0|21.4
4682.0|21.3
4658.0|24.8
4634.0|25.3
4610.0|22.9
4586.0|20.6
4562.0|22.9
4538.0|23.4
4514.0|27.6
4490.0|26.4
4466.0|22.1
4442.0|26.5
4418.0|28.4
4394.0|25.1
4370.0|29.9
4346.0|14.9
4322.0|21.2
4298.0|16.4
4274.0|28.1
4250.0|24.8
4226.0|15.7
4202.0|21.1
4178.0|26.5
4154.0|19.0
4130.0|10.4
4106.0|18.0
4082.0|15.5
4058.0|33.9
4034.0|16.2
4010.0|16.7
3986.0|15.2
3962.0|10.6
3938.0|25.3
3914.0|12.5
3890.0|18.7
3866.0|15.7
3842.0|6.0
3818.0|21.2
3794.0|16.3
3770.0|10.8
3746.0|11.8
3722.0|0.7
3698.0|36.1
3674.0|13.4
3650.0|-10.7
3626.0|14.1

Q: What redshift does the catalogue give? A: 0.088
